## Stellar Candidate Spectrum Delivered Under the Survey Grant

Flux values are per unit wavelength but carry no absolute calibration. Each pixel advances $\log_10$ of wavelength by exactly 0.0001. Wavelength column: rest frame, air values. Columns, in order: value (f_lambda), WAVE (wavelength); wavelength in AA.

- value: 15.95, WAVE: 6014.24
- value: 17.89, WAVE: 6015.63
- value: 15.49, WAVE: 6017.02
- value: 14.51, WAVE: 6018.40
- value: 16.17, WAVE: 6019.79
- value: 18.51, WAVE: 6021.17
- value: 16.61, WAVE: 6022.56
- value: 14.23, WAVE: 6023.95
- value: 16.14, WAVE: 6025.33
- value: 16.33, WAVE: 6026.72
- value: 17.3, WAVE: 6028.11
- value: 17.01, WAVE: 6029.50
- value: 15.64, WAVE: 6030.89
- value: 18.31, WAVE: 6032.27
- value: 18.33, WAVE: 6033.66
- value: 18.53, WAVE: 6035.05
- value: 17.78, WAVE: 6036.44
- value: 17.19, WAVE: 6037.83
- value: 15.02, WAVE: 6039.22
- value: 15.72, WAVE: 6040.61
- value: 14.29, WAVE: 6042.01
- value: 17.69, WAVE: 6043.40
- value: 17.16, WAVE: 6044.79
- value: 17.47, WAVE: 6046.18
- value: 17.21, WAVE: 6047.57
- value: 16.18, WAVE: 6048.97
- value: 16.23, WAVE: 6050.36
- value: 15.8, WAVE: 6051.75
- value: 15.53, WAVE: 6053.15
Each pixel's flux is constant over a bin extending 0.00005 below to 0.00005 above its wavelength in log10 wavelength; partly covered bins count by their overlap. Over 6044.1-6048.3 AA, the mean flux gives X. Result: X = 17.3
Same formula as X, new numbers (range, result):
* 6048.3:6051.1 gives 16.2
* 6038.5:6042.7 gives 15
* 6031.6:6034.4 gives 18.3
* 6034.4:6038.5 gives 17.8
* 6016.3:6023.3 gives 16.2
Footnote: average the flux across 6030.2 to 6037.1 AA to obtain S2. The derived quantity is 17.7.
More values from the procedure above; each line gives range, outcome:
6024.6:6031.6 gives 16.5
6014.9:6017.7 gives 16.6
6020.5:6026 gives 16.4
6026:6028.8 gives 16.8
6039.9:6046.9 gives 16.5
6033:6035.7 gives 18.4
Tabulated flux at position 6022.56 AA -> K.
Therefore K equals 16.61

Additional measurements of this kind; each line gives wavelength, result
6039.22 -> 15.02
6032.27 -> 18.31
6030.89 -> 15.64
